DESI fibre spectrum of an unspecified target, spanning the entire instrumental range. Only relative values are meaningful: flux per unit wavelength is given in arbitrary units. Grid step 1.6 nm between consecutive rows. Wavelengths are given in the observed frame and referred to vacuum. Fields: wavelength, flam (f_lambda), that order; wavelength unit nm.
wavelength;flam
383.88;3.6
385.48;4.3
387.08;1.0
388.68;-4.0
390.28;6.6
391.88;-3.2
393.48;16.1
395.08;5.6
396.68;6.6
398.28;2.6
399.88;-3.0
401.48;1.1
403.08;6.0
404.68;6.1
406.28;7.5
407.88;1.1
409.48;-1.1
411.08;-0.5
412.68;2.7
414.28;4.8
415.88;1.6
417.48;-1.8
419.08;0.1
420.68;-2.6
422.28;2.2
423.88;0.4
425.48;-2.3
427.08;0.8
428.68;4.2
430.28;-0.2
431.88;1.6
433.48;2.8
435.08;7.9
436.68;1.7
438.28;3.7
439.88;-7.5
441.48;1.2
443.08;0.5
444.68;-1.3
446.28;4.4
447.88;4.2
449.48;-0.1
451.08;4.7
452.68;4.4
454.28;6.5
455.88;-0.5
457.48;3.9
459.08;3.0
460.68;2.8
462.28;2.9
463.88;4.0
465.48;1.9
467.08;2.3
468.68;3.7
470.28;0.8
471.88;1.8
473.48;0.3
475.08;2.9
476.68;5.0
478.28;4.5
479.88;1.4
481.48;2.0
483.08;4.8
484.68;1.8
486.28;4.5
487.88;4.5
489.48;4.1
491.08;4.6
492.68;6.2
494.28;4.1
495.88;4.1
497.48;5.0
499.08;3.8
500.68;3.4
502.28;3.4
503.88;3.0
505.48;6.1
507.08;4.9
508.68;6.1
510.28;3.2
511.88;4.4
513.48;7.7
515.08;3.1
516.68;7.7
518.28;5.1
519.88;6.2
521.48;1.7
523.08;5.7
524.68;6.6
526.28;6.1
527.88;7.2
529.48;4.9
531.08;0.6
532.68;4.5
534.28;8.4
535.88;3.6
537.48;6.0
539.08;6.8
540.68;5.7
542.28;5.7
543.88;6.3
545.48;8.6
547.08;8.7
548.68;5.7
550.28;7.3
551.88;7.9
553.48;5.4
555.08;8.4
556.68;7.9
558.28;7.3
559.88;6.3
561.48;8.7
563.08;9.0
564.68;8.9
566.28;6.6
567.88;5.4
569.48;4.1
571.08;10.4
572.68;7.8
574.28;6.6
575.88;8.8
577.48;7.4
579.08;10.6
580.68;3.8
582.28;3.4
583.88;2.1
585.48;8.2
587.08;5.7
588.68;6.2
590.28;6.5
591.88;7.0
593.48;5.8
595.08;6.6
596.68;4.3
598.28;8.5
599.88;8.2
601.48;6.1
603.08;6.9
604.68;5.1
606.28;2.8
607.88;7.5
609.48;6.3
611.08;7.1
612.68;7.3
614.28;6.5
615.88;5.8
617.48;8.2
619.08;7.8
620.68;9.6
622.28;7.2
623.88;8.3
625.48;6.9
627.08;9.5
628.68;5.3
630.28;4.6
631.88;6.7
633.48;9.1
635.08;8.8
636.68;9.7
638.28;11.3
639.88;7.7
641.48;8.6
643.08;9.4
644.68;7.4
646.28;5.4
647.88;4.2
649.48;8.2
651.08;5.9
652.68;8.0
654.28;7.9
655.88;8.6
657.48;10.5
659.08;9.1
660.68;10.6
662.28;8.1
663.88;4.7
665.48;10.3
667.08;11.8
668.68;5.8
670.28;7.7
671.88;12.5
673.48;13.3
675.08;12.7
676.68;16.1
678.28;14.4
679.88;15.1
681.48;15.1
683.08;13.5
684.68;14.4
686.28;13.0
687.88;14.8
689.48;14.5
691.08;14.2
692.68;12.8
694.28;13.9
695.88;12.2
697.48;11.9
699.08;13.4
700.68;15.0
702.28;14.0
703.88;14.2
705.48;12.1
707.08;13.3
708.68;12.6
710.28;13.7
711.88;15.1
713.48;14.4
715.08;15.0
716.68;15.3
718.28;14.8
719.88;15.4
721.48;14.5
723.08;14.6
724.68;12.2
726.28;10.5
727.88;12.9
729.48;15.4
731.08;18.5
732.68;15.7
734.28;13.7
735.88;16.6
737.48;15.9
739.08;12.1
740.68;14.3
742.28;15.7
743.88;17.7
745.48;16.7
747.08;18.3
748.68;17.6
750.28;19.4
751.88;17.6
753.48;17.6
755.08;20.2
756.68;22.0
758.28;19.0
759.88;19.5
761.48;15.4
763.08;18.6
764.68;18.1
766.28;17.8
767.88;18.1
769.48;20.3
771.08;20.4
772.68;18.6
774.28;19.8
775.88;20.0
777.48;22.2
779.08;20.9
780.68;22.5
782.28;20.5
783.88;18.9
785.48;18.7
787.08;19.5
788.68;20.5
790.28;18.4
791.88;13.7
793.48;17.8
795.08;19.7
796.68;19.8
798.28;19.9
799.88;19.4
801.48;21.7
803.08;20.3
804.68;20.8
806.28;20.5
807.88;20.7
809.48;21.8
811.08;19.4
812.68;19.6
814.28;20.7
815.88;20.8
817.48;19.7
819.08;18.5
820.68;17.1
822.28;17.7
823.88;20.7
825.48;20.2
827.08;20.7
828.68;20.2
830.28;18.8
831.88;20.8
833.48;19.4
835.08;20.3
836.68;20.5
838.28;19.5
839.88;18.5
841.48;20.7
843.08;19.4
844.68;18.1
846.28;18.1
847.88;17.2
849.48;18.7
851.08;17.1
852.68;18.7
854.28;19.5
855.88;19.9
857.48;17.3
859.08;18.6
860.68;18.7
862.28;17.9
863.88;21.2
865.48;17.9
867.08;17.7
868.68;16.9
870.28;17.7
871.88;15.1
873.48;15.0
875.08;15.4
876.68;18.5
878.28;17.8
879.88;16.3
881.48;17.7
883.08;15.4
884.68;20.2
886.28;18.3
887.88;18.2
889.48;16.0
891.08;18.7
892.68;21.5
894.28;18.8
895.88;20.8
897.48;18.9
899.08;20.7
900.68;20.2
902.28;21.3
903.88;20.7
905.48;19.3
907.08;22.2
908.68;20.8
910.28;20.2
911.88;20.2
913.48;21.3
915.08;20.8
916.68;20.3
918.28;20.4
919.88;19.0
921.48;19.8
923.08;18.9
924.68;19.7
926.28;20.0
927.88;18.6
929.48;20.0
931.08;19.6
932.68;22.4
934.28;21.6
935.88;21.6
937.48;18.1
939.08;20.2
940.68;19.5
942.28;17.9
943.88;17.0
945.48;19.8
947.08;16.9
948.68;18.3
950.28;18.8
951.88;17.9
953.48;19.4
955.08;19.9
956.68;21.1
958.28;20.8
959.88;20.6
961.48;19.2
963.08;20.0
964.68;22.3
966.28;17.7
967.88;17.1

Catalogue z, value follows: 0.69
